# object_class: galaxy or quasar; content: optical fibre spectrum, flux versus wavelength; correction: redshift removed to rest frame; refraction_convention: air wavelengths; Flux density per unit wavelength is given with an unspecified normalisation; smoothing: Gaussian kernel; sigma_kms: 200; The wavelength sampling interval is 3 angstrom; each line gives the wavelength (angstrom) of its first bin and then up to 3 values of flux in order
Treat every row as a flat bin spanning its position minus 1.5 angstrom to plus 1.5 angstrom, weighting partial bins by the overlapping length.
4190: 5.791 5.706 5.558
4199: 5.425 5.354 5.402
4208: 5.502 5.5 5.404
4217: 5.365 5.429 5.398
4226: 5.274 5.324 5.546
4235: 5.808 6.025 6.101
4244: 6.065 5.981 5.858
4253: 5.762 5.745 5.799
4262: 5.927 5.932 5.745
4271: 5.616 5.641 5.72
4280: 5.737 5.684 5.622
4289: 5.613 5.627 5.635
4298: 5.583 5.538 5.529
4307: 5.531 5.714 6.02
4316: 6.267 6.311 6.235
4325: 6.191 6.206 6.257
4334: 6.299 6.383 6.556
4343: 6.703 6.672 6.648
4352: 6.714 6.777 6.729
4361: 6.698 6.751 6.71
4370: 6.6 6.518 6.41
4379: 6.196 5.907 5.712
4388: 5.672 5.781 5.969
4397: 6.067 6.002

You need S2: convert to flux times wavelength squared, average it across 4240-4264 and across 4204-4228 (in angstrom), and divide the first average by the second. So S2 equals 1.1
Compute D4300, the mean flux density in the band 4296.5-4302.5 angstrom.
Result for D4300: 5.56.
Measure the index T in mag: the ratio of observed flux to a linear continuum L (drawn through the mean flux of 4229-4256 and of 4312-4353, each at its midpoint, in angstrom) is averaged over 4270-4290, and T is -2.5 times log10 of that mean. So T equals 0.08 mag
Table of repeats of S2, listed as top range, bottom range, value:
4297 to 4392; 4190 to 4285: 1.16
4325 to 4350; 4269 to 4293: 1.17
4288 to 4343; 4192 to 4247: 1.12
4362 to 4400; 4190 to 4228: 1.23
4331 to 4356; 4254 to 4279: 1.18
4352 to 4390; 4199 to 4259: 1.21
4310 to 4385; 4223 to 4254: 1.17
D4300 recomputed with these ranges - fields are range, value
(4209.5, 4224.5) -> 5.42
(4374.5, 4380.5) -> 6.3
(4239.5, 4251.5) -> 6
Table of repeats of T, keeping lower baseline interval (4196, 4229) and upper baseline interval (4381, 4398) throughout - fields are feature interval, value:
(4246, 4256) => -0.07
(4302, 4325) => -0.05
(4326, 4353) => -0.14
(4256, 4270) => -0.06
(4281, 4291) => -0.01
